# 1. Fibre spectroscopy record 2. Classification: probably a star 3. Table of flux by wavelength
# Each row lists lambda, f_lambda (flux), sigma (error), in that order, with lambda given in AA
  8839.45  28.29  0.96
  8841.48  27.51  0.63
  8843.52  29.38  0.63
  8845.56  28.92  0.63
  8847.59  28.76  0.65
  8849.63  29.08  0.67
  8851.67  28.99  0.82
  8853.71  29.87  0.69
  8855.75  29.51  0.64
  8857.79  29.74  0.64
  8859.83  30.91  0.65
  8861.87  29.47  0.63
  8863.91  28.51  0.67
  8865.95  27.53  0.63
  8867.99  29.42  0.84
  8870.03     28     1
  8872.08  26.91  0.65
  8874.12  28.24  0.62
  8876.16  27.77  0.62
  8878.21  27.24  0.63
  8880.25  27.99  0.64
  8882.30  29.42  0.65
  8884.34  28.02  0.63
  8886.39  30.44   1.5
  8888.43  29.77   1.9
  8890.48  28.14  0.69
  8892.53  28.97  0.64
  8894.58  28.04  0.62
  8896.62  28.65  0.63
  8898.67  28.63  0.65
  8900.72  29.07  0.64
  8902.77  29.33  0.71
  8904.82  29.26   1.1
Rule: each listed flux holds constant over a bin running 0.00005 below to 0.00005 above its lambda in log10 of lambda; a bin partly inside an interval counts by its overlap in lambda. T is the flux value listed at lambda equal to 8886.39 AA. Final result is 30.44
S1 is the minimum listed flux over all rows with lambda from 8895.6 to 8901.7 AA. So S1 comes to 28.63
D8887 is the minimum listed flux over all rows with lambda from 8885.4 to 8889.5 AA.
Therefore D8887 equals 29.77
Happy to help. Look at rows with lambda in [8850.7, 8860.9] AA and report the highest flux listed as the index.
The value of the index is 30.91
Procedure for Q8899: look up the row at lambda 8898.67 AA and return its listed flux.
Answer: 28.63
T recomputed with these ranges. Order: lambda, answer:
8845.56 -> 28.92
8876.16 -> 27.77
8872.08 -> 26.91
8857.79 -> 29.74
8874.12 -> 28.24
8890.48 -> 28.14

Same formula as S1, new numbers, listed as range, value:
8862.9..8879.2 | 26.91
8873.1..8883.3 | 27.24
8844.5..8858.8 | 28.76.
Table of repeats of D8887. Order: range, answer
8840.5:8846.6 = 27.51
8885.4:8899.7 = 28.04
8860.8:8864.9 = 28.51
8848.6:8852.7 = 28.99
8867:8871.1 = 28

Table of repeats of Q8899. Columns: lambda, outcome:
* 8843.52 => 29.38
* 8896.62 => 28.65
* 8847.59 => 28.76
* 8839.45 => 28.29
